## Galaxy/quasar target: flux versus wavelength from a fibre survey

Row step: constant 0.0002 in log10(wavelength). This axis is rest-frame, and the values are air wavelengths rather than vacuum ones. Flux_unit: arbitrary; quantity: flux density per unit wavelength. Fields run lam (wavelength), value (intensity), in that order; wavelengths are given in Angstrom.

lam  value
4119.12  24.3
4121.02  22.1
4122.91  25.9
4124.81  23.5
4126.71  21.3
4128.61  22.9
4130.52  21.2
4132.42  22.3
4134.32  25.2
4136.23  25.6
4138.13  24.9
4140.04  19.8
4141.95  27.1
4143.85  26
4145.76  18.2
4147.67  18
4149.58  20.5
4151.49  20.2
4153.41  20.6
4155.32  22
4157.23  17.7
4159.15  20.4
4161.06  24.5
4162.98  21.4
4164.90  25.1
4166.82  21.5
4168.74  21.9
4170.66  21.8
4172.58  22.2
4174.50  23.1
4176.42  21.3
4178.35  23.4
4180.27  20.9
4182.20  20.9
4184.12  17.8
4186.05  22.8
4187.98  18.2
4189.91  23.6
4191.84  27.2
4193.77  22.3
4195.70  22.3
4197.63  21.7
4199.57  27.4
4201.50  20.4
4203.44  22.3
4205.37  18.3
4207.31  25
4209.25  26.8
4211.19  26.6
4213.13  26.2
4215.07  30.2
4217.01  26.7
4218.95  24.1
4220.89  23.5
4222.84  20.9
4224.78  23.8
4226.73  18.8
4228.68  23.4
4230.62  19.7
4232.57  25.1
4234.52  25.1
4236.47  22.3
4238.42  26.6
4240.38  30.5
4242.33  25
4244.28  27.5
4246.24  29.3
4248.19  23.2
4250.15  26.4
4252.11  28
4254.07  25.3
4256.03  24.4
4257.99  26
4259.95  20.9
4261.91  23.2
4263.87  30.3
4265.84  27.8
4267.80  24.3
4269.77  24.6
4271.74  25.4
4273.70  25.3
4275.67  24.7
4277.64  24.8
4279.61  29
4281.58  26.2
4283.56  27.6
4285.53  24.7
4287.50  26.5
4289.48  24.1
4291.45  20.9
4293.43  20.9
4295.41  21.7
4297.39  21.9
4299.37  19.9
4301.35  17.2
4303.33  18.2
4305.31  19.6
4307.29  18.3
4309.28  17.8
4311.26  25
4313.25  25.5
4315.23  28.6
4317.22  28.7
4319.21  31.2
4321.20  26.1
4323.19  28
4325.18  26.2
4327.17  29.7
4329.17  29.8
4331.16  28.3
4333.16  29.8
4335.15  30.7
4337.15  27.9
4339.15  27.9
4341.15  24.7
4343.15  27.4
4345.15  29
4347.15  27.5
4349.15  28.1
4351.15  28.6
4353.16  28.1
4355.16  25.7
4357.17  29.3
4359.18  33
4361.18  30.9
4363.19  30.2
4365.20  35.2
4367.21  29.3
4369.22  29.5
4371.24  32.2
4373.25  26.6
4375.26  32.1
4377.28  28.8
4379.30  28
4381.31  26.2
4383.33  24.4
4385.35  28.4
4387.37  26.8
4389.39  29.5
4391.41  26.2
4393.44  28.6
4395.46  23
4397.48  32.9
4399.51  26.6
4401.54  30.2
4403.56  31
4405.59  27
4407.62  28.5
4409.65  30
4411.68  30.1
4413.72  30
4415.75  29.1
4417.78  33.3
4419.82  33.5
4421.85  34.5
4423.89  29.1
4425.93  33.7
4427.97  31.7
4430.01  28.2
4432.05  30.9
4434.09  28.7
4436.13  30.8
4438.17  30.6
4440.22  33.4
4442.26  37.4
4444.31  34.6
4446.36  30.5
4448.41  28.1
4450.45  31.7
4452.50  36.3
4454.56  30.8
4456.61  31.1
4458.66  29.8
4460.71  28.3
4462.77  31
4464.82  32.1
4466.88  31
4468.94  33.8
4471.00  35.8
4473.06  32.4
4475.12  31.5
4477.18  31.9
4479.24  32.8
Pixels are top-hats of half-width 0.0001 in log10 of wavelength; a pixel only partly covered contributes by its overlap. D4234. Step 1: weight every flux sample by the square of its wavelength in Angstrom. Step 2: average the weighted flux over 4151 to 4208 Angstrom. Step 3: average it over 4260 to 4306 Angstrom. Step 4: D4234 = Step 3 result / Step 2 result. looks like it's 1.14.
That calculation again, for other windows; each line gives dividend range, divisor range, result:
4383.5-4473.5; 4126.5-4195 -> 1.57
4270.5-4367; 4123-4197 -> 1.28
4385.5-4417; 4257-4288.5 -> 1.18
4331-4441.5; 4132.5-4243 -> 1.41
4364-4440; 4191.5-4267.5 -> 1.30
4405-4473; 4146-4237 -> 1.56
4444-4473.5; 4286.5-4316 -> 1.57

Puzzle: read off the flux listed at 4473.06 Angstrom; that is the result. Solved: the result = 32.4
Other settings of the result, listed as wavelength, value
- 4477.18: 31.9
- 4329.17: 29.8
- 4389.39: 29.5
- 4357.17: 29.3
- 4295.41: 21.7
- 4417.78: 33.3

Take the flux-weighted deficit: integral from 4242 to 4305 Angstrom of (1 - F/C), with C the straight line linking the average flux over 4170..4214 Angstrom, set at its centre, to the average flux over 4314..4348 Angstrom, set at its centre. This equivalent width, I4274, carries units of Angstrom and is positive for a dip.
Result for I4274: 3.5 Angstrom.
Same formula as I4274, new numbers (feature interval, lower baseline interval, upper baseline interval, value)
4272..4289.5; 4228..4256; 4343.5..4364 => 0.5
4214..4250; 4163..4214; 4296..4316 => -4.4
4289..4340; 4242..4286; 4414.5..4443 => 5.4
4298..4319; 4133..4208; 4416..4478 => 3.7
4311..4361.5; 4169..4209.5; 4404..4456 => -1.0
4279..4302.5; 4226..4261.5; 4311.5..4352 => 2.9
